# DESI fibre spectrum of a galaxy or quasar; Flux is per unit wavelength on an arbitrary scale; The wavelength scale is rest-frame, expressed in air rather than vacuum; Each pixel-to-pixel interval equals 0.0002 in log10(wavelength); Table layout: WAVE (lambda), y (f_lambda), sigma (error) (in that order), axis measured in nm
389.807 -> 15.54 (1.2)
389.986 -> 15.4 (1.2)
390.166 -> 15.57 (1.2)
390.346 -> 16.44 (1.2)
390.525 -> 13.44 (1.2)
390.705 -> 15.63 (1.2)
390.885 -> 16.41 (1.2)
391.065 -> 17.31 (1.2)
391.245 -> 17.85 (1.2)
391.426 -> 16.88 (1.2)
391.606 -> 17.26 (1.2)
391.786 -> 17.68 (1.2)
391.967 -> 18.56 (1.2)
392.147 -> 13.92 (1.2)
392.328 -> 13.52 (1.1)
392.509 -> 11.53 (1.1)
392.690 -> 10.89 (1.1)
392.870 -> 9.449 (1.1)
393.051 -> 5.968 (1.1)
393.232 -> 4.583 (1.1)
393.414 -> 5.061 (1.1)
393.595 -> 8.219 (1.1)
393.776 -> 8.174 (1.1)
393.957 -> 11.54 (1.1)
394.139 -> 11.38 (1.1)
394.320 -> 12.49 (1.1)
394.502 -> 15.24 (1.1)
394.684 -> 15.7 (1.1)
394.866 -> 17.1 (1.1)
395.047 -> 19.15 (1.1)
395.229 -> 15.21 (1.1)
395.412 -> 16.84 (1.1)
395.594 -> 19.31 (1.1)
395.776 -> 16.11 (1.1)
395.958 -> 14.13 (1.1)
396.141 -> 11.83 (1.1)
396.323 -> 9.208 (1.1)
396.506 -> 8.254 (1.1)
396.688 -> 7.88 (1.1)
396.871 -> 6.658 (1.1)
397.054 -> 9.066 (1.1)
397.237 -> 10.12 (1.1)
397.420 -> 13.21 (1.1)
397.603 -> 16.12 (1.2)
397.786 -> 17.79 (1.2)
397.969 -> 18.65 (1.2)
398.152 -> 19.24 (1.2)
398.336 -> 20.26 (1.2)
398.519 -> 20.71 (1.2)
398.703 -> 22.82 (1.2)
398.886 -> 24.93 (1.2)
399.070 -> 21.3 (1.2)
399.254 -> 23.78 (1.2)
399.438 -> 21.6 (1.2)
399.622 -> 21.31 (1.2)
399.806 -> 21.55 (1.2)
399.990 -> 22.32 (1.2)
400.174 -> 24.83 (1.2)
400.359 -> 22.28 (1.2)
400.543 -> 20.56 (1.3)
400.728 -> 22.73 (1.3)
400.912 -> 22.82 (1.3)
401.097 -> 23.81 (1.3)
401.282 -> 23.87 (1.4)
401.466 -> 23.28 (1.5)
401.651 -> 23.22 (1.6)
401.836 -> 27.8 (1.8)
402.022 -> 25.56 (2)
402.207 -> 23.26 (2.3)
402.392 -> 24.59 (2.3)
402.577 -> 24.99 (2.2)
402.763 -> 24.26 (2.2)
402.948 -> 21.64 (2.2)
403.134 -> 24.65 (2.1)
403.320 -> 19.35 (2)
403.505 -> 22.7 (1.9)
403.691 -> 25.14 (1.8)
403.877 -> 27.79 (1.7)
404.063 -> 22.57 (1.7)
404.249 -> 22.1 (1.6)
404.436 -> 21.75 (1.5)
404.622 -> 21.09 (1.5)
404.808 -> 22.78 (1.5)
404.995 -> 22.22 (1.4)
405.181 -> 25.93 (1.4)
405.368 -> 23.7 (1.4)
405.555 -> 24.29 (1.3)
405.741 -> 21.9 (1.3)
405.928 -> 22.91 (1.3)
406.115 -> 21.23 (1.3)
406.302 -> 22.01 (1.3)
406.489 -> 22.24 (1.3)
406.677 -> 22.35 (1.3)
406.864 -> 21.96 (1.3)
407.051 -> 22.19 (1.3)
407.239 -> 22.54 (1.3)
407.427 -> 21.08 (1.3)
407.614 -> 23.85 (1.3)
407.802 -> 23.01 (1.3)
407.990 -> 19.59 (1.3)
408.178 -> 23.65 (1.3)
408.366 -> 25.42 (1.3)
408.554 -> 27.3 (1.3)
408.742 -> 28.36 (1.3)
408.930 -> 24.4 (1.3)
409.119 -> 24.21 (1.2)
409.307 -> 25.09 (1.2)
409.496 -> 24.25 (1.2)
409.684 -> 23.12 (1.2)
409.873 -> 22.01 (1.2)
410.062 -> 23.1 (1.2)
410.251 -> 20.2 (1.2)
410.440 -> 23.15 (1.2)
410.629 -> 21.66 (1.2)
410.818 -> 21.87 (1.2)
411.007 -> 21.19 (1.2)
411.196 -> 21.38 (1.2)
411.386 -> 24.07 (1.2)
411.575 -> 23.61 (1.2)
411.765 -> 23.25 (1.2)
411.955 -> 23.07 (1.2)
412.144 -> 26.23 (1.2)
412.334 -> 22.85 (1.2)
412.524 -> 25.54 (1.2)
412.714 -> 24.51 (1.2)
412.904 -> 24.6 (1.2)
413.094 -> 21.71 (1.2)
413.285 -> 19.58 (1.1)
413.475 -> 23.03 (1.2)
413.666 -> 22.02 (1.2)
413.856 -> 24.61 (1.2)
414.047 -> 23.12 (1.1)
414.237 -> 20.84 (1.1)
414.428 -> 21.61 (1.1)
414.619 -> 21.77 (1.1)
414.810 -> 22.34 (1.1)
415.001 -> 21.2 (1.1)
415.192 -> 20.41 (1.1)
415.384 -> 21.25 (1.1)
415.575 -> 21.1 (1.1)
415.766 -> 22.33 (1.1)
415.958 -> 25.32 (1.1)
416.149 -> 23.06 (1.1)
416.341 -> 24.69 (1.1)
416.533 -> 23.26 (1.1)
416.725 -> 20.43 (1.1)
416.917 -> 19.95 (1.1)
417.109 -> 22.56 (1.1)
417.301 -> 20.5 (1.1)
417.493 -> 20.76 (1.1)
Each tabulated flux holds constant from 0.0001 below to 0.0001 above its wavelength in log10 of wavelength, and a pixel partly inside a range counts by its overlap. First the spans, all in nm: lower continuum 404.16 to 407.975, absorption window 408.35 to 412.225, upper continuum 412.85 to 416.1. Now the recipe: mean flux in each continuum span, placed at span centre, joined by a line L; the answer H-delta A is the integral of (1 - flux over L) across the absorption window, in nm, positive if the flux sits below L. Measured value -0.22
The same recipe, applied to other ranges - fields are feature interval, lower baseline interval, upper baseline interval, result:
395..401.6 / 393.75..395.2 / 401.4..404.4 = 0.21 nm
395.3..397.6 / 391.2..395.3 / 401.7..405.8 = 0.56 nm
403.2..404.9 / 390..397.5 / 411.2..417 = -0.47 nm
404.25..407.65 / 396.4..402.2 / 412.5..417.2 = -0.28 nm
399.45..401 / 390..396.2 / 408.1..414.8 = -0.42 nm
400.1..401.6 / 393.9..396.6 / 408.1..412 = -0.44 nm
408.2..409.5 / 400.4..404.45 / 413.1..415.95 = -0.16 nm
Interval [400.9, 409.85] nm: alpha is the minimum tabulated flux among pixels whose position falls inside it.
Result 19.35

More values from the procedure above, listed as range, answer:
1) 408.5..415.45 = 19.58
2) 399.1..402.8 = 20.56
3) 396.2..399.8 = 6.658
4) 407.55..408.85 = 19.59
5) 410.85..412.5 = 21.19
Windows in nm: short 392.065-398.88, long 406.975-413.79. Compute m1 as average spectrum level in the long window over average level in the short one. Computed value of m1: 1.74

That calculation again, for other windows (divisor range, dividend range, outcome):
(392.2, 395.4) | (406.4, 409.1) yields 2.01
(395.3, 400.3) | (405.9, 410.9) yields 1.35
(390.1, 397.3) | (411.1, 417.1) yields 1.74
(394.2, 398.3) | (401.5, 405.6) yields 1.68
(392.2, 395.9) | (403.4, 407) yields 1.85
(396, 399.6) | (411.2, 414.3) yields 1.45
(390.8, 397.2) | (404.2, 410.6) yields 1.80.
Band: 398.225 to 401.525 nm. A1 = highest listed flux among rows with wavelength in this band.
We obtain 24.93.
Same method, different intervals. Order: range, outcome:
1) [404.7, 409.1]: 28.36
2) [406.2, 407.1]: 22.35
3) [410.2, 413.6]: 26.23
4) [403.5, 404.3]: 27.79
